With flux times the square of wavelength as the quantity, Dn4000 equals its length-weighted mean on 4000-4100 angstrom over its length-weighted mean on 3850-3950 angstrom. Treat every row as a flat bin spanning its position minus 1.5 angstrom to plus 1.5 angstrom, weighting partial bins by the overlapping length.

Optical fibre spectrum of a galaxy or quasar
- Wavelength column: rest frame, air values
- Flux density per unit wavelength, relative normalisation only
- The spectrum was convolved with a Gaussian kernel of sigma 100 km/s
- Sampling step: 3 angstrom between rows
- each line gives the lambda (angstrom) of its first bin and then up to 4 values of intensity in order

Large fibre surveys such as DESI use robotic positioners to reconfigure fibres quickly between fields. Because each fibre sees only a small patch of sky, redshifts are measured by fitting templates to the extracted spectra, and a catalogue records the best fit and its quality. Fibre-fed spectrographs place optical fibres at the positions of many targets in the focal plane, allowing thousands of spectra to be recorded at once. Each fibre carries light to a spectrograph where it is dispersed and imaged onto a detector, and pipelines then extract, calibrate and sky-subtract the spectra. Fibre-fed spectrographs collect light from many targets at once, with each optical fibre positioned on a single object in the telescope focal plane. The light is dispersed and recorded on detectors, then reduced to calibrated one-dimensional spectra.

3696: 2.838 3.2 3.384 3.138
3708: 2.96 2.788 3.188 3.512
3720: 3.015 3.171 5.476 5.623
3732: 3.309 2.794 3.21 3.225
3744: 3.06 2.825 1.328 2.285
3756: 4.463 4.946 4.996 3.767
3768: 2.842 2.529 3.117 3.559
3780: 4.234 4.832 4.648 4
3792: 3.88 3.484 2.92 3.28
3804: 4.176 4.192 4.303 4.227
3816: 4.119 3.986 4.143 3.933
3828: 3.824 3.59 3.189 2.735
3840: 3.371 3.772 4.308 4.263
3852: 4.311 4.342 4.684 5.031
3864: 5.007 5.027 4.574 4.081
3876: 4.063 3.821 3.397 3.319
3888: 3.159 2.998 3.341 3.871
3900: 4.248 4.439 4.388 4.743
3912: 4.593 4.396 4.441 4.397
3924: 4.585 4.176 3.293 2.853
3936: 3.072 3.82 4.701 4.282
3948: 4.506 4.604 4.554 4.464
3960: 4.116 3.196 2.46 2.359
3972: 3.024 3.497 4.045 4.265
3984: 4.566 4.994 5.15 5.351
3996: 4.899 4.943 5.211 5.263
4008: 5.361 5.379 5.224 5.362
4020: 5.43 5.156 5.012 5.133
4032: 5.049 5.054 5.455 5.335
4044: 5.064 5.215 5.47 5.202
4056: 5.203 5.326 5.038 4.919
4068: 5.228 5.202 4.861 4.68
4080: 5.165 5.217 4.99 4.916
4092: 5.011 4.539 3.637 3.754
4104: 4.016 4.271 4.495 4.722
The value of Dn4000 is 1.33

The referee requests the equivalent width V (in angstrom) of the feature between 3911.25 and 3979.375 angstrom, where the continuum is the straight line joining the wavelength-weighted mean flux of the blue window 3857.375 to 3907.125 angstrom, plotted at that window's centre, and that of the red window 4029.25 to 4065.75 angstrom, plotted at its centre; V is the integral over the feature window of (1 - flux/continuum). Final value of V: 9.2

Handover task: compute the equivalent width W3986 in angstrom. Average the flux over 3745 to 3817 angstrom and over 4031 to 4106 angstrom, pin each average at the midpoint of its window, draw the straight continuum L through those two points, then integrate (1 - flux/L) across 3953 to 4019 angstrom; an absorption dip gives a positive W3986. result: 2.10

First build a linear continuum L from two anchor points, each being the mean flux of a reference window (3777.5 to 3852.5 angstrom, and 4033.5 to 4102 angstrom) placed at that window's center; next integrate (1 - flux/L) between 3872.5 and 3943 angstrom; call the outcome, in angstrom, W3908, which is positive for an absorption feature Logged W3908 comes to 6.3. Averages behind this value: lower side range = 3.9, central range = 3.92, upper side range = 4.99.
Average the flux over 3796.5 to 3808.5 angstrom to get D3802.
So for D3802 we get 3.64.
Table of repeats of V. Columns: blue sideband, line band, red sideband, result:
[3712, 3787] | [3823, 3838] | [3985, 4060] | 2.07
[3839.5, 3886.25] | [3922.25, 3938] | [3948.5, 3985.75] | 1.34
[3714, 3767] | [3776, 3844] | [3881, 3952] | -2.10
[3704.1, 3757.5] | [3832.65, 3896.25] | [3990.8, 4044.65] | 3.63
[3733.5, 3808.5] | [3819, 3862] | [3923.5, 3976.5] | -3.95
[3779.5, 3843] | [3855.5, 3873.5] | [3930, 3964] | -3.87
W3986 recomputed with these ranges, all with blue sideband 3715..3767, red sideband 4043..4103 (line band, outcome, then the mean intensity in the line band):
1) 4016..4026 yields -1.2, 5.27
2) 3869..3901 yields 3.6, 3.69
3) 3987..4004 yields -1.8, 5.1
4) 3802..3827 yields -1.5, 4.11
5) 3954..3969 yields 3.1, 3.54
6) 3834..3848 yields 1.6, 3.53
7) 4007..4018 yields -1.5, 5.33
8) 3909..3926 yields -0.8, 4.5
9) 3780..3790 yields -1.9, 4.48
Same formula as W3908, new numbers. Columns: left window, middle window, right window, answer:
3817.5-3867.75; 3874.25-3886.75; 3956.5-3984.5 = 0.9 angstrom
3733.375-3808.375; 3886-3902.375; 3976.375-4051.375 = 2.9 angstrom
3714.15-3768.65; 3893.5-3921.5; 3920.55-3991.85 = -3.3 angstrom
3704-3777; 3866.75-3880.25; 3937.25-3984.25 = -2.1 angstrom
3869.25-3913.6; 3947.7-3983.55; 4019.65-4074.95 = 6.0 angstrom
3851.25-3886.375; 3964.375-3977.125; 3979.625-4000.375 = 5.0 angstrom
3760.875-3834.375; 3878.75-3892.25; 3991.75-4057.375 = 3.3 angstrom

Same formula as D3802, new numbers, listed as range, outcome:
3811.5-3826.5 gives 4.08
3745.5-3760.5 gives 3.17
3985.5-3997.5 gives 5.1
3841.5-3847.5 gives 4.04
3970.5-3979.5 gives 3.52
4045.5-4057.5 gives 5.27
